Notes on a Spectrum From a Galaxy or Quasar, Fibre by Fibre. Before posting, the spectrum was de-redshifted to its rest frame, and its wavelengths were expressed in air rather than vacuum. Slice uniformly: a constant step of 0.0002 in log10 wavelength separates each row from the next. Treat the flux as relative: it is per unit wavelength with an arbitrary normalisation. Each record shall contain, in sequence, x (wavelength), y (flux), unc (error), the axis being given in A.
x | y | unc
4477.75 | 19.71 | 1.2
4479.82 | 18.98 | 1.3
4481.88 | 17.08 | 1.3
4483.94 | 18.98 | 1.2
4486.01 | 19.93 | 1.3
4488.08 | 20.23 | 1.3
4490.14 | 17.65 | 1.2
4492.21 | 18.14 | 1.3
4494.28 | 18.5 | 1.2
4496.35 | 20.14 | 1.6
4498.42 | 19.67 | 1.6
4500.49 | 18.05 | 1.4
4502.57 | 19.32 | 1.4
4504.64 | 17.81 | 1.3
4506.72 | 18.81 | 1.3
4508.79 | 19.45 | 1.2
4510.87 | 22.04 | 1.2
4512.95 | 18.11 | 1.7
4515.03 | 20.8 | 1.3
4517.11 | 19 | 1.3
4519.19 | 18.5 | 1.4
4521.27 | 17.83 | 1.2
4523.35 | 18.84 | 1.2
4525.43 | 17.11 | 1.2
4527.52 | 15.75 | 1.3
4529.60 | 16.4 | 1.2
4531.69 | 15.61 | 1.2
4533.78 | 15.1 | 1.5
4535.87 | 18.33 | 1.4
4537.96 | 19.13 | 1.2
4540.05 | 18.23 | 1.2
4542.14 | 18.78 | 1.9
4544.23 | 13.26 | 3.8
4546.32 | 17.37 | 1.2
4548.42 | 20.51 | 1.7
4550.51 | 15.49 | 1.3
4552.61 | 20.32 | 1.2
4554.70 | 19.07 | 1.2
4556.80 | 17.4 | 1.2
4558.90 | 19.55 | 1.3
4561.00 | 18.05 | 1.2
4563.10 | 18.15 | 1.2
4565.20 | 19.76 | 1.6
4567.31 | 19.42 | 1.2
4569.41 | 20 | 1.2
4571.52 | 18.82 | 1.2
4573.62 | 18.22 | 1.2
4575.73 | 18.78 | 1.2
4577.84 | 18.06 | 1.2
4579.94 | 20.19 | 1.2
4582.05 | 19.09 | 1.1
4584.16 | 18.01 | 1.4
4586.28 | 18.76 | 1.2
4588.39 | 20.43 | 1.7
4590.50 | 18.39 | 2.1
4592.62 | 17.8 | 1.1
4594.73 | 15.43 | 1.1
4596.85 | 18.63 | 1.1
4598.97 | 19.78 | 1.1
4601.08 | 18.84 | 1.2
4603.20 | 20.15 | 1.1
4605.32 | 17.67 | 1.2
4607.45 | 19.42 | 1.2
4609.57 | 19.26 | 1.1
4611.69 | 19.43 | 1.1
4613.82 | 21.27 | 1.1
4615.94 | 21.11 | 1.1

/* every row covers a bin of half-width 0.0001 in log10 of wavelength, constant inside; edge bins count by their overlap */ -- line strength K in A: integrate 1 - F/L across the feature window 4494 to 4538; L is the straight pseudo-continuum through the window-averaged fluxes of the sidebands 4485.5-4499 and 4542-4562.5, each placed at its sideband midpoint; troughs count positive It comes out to 0.8 A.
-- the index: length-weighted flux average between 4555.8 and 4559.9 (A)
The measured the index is 18.5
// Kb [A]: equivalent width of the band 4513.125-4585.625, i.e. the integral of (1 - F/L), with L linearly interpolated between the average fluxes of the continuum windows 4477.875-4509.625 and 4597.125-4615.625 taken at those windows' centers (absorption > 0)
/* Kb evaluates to 3.7 A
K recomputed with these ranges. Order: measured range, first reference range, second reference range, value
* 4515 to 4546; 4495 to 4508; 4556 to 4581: 2.5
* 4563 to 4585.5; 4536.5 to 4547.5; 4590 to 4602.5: -1.4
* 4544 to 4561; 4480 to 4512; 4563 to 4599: 0.7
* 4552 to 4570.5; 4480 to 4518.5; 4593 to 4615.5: 0.0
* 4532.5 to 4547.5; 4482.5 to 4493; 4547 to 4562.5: 1.2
